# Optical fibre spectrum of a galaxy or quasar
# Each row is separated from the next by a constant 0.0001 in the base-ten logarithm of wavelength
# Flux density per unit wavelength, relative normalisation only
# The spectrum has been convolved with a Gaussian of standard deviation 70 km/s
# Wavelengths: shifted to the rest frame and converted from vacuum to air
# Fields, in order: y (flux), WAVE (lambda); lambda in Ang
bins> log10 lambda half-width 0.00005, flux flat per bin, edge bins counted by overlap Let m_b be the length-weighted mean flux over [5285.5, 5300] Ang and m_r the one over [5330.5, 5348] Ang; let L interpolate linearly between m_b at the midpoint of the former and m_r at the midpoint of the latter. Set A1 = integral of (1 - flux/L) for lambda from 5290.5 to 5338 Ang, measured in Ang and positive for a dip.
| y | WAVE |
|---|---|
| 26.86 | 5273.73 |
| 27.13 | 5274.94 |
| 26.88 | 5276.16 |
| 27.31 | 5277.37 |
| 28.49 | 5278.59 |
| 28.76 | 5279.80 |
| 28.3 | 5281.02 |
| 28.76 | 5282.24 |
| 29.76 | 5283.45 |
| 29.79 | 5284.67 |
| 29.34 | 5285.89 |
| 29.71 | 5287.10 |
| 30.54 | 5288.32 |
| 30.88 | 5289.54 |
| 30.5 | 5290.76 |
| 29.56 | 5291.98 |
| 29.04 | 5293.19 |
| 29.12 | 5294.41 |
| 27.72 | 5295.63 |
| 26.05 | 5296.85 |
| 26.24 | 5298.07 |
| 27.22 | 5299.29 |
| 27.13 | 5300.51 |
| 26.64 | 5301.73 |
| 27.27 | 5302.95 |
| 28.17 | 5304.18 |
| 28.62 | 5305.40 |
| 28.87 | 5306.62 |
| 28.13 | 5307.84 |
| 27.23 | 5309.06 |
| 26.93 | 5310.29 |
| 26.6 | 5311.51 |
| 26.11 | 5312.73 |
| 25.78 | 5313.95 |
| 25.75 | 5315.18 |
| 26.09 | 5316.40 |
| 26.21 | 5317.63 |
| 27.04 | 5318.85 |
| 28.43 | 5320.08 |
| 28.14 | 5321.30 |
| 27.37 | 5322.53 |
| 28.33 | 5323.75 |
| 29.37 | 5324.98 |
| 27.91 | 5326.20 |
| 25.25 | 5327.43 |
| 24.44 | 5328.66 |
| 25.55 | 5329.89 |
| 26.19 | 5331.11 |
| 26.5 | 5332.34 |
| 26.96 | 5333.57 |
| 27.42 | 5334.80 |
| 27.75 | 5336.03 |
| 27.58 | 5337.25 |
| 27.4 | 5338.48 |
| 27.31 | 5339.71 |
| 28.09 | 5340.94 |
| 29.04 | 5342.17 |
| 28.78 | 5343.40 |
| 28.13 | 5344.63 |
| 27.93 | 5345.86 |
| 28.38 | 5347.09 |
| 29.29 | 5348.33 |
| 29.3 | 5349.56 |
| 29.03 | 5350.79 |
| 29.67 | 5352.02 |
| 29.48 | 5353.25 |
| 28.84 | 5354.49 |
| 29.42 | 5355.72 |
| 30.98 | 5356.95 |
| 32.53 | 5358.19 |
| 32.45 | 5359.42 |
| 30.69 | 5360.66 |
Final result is 1.7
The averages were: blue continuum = 28.8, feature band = 27.3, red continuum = 27.7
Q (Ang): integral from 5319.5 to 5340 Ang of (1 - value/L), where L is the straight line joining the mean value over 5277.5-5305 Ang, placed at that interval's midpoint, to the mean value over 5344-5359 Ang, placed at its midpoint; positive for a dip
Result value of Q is 1.4 Ang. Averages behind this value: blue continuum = 28.6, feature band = 27.2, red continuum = 29.5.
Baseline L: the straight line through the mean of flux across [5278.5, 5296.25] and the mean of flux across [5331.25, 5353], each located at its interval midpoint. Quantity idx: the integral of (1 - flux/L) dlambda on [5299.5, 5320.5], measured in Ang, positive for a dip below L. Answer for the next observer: 1.3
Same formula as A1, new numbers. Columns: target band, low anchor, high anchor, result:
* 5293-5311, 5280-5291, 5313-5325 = 0.5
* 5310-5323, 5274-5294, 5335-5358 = 1.0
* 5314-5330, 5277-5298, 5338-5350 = 0.9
